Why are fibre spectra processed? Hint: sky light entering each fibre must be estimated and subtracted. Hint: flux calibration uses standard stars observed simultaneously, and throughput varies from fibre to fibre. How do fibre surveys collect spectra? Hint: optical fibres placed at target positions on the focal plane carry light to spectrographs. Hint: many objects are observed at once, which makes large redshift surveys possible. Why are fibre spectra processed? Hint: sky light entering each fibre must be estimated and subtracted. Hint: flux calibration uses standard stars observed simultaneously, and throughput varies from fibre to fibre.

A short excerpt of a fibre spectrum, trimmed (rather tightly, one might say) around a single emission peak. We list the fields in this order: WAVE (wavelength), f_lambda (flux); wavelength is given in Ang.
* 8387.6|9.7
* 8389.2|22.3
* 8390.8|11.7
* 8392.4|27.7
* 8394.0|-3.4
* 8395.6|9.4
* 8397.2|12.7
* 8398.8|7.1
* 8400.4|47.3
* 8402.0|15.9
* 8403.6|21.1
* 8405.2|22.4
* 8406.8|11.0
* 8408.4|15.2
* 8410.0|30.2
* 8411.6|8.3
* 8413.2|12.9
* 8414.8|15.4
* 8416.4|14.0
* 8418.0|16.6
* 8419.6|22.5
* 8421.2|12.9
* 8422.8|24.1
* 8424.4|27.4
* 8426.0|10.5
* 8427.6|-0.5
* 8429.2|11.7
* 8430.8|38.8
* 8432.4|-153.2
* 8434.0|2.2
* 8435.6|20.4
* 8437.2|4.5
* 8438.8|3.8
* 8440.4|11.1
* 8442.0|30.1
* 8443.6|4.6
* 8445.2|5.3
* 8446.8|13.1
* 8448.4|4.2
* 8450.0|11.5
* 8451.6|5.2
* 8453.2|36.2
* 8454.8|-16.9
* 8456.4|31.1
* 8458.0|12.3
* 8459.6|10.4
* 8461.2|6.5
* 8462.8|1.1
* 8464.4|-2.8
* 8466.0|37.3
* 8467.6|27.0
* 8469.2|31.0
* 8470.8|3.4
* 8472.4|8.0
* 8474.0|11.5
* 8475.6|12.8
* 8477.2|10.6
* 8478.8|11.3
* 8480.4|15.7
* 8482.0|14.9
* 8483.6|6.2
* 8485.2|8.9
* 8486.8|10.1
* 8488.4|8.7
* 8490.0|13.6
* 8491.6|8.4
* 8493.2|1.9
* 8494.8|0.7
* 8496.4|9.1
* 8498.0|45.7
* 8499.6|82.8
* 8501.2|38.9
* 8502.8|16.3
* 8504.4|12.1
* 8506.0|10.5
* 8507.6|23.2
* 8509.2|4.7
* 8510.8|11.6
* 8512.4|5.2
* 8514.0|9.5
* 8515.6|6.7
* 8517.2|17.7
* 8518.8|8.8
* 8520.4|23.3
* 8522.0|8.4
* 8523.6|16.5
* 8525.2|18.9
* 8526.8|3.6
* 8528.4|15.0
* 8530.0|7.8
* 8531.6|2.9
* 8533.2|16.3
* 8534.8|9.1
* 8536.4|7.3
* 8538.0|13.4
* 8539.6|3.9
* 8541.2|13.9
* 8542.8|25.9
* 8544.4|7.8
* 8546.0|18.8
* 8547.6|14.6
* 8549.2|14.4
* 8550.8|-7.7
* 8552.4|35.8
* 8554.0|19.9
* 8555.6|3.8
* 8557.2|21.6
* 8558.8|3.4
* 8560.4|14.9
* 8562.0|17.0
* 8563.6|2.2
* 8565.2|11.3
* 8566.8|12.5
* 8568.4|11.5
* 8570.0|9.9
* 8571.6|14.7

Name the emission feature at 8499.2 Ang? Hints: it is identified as H-beta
